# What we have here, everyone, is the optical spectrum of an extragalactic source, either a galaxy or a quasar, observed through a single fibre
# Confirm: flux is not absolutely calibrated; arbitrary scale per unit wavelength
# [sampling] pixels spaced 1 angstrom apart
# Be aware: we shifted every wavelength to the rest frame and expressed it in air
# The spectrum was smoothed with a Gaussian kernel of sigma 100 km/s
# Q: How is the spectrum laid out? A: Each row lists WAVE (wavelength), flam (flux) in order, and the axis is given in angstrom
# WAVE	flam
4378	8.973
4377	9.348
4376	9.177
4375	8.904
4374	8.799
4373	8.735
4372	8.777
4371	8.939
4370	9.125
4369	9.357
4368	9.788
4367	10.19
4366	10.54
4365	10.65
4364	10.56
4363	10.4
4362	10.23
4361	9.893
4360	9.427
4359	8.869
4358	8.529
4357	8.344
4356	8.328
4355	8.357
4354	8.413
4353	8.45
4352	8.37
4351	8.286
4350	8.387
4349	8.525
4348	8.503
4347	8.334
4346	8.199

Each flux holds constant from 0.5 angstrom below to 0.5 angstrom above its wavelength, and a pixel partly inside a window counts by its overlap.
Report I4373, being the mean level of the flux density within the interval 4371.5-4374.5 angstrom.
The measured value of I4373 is 8.77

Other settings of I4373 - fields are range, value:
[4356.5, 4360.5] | 8.79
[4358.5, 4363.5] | 9.76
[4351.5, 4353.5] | 8.41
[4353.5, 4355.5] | 8.38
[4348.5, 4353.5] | 8.4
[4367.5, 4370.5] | 9.42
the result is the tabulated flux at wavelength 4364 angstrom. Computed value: 10.56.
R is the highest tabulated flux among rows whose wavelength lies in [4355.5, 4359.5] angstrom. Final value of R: 8.869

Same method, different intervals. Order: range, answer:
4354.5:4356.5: 8.357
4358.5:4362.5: 10.23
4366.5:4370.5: 10.19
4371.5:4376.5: 9.177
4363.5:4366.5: 10.65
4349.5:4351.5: 8.387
